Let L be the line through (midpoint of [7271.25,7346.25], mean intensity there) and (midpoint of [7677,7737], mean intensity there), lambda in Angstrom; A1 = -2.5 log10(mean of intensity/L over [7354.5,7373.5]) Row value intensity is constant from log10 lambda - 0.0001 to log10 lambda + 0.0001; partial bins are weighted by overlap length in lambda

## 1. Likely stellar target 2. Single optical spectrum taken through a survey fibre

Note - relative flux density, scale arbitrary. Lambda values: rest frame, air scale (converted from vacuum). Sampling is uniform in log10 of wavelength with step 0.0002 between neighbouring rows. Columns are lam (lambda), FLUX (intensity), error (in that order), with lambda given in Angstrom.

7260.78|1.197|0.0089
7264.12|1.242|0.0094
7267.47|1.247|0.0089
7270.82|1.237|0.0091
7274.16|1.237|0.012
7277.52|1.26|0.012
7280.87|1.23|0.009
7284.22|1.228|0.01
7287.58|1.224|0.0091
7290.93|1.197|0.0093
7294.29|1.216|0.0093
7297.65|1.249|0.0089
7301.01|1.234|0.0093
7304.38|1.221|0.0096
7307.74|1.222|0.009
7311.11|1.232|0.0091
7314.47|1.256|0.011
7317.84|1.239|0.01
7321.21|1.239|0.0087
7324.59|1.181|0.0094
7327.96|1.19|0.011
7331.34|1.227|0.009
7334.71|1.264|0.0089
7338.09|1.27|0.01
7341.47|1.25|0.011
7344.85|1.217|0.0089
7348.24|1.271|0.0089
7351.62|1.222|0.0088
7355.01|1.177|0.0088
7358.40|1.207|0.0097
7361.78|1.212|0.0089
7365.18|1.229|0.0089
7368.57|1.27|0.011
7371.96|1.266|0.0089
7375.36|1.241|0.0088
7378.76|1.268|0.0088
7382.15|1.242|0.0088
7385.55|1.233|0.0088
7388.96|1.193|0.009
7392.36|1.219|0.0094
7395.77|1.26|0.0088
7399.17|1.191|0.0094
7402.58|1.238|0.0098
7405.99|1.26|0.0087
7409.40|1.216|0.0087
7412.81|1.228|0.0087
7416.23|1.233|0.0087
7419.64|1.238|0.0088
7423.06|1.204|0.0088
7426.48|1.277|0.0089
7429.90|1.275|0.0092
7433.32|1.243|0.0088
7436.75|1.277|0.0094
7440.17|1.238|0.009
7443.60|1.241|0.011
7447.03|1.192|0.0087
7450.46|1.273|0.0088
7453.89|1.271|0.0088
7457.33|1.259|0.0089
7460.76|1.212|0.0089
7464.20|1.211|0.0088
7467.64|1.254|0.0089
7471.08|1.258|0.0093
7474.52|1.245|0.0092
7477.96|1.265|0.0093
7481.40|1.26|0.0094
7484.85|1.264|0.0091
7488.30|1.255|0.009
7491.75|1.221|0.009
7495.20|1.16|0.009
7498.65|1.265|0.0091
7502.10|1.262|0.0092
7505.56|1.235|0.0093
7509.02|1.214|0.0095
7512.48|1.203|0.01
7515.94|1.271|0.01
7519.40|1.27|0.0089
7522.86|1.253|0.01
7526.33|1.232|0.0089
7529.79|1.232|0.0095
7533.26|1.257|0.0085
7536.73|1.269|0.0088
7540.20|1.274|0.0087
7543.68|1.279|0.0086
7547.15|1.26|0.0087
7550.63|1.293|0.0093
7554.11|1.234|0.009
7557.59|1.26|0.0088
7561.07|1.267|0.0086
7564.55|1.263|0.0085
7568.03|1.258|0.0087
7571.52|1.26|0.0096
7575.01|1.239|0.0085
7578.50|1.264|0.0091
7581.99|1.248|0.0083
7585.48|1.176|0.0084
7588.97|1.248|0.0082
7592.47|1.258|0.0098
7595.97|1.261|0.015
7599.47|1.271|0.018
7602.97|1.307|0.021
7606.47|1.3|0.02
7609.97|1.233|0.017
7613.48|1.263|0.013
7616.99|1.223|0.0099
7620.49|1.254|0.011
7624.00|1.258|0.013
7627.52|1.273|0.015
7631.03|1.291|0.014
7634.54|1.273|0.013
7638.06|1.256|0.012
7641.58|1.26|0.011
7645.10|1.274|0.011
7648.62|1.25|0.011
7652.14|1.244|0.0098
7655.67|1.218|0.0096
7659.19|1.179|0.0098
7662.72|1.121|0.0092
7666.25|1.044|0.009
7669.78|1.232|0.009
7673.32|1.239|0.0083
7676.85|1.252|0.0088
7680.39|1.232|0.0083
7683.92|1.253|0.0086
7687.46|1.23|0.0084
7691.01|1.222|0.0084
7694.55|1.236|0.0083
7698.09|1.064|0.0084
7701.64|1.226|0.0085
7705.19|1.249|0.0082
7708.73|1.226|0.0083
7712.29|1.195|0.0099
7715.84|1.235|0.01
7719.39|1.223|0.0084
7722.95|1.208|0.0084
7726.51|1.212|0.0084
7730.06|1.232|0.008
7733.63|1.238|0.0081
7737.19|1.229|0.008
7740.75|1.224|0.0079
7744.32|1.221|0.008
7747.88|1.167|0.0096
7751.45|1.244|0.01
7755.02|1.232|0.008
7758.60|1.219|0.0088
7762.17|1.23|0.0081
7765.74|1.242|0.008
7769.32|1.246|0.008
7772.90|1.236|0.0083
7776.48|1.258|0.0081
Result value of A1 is 0.00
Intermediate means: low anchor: 1.23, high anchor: 1.22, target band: 1.23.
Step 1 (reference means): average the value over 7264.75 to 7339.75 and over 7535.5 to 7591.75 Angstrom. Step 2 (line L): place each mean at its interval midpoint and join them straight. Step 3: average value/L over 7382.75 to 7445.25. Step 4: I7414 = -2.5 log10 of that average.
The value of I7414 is 0.004 mag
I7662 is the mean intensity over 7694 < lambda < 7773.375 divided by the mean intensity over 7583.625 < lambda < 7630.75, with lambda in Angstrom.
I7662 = 0.97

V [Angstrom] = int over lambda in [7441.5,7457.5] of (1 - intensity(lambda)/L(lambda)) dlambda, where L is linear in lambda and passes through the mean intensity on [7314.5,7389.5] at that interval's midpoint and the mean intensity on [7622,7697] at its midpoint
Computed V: -0.2 Angstrom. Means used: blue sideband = 1.23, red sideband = 1.23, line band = 1.25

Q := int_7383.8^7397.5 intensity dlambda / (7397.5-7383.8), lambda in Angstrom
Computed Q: 1.23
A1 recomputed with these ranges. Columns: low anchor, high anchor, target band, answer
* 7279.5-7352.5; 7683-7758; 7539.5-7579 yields -0.03 mag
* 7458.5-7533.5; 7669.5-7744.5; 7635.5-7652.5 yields -0.03 mag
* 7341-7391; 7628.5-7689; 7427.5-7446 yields -0.02 mag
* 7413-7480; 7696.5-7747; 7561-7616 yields -0.02 mag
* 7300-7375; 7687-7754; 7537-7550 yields -0.04 mag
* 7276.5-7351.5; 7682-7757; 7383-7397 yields 0.00 mag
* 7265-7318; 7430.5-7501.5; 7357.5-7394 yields 0.00 mag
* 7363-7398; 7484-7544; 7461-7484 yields 0.00 mag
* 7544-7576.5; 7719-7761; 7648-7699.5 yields 0.03 mag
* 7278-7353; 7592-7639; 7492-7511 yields 0.02 mag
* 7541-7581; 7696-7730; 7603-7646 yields -0.02 mag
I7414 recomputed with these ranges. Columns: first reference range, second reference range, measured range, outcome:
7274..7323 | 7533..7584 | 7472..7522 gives 0.01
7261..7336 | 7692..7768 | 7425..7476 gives -0.02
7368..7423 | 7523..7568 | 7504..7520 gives 0.02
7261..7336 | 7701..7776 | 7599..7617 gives -0.04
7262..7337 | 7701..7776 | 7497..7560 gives -0.02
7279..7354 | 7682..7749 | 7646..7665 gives 0.01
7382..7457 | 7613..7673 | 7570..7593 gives -0.01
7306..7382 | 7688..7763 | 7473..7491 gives -0.02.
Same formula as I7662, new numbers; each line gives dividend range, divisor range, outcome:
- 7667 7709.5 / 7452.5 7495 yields 0.98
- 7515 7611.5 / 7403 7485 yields 1.01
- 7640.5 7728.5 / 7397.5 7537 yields 0.98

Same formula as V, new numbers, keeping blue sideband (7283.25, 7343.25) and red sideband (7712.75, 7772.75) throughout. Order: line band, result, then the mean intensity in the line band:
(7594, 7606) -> -0.5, 1.28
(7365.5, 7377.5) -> -0.3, 1.26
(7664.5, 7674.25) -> 0.5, 1.17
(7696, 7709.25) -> 0.4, 1.19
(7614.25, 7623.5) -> -0.1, 1.24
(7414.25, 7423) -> 0.0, 1.23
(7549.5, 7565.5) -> -0.5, 1.26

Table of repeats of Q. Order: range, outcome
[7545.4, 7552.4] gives 1.28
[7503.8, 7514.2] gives 1.22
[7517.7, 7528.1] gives 1.25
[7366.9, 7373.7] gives 1.27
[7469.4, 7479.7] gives 1.26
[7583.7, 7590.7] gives 1.21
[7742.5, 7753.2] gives 1.21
